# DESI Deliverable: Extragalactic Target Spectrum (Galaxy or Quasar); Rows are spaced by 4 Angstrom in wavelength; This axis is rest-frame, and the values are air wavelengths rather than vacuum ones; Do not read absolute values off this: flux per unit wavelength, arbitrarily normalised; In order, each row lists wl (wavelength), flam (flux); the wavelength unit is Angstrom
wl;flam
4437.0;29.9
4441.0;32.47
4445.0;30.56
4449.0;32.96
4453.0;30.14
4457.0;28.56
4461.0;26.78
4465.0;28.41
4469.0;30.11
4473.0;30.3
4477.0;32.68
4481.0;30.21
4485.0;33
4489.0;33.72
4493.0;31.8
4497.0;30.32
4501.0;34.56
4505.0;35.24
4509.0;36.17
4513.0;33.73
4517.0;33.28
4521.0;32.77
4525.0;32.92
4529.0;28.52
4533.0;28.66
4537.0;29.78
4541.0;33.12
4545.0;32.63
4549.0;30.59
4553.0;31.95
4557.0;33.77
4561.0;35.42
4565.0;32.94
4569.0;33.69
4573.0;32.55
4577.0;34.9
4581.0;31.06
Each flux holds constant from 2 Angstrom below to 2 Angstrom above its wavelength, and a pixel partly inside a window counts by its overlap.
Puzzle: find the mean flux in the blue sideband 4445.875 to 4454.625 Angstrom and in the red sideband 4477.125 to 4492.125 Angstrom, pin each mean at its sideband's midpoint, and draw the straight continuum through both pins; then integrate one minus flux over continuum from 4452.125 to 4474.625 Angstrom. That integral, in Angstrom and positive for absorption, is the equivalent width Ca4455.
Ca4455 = 2.0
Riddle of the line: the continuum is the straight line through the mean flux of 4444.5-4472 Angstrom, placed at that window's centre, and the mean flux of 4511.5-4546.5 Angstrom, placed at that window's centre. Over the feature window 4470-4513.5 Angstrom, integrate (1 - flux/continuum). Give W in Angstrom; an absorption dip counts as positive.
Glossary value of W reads -3.11 Angstrom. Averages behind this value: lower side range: 29.6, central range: 32.8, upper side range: 31.7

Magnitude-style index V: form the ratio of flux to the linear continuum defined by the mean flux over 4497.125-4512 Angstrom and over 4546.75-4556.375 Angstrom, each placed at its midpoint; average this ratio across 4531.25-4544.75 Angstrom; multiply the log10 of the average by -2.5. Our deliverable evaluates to 0.06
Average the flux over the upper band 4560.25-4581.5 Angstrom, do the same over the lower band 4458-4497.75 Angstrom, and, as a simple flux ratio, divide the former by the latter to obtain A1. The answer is 1.09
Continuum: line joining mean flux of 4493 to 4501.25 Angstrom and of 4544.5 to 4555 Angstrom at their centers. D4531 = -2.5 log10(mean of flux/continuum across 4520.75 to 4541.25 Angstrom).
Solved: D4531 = 0.04 mag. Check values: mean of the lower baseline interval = 31.8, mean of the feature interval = 30.6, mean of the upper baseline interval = 31.6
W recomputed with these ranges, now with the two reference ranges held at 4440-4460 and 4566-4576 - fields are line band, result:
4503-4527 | -1.5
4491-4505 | -0.4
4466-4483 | 0.3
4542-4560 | 0.2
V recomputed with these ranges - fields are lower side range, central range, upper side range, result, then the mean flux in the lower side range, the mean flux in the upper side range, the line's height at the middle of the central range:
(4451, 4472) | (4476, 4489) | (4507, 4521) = -0.04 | 28.9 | 34.2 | 31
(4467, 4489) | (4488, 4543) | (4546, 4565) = -0.01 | 31.5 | 32.9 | 32.2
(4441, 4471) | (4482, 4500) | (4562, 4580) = -0.04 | 29.8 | 33.5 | 30.9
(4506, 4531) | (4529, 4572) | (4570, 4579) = 0.04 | 33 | 33.7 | 33.4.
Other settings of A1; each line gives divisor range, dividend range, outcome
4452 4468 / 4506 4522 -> 1.20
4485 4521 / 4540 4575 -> 0.98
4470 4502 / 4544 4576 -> 1.03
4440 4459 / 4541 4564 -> 1.07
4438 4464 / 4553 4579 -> 1.12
